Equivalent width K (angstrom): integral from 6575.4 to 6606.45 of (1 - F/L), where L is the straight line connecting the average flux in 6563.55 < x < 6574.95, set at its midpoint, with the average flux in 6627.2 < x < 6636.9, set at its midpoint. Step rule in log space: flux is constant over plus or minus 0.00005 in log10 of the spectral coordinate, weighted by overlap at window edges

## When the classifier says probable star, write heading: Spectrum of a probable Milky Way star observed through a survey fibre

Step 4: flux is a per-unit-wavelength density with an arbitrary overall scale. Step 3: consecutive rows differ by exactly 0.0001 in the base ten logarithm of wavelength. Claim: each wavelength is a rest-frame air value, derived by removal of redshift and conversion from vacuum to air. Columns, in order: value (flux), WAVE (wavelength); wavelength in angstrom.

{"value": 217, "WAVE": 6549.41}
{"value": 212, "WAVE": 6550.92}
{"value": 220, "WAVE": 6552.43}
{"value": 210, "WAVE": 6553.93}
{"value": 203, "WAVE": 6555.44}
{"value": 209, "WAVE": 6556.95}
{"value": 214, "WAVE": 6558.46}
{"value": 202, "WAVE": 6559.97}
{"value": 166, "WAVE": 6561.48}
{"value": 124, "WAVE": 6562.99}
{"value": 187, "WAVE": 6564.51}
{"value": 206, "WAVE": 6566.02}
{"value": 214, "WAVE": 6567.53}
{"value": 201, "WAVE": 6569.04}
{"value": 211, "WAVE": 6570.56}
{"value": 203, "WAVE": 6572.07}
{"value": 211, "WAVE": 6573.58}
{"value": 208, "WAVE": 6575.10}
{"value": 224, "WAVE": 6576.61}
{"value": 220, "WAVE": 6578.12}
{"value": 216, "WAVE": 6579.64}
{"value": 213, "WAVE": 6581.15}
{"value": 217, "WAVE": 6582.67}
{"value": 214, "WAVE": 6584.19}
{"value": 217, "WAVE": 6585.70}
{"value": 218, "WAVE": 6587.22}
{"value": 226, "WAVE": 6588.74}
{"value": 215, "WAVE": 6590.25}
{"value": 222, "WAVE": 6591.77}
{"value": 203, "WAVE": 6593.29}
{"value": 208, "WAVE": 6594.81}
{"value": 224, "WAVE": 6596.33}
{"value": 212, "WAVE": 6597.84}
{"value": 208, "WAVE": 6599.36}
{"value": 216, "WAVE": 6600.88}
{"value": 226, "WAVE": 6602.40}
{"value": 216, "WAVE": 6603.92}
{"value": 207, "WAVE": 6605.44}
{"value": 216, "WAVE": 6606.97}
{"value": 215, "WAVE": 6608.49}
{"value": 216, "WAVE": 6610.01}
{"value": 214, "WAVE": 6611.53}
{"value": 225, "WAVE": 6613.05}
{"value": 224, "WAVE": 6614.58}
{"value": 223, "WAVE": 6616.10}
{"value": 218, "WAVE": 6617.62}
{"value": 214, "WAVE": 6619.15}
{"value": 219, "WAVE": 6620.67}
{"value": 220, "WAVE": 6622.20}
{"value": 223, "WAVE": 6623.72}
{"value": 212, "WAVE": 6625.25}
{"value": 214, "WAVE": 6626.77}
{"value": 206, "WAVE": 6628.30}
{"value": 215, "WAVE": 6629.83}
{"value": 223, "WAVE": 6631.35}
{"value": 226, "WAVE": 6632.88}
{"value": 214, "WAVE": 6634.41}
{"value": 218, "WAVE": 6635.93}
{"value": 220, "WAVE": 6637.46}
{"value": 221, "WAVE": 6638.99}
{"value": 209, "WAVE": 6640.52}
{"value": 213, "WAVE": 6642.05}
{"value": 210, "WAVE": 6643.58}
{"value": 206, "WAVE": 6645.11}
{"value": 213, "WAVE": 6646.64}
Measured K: -1.2 angstrom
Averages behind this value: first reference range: 203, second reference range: 217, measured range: 216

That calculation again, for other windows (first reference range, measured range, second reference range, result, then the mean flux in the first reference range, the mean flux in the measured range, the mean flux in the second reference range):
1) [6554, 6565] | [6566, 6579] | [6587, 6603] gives -0.9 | 188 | 211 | 216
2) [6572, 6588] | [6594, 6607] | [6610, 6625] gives 0.2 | 215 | 215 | 219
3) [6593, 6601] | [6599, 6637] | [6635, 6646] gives -0.8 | 212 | 217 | 214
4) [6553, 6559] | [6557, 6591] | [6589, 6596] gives 0.9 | 209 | 206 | 214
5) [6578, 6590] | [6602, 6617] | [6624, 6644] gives -0.1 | 217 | 218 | 216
